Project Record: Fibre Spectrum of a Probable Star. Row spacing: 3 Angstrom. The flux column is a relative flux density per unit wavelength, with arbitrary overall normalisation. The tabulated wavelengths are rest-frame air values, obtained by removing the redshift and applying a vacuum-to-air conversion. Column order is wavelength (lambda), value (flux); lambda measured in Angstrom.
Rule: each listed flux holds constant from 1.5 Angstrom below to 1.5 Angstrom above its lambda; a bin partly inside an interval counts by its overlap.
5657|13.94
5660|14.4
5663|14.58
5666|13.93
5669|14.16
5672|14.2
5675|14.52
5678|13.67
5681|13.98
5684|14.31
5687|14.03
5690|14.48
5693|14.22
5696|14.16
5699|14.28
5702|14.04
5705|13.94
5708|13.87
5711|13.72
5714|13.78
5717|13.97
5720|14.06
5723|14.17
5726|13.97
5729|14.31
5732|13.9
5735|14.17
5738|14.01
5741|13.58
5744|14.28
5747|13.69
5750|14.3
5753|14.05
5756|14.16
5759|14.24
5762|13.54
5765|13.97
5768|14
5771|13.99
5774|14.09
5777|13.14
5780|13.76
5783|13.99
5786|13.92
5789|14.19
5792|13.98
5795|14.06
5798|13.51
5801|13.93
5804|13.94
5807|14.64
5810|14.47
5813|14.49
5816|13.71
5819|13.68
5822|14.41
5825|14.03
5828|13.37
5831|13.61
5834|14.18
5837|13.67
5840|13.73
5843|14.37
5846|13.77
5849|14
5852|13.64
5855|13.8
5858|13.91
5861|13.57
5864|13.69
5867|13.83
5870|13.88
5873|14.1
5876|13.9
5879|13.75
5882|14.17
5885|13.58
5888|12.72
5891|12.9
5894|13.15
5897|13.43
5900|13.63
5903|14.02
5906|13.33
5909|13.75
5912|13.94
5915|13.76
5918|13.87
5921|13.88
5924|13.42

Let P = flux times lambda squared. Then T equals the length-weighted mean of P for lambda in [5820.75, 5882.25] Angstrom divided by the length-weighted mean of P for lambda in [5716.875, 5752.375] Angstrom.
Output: 1.0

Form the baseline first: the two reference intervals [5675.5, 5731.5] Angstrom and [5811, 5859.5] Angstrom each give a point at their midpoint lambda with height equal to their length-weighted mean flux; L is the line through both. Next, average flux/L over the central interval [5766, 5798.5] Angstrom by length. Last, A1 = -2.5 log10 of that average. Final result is 0.01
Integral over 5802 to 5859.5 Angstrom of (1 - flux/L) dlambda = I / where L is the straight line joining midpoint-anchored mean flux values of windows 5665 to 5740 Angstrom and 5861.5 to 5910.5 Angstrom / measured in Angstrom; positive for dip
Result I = -0.9 Angstrom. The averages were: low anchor 14.1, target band 14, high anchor 13.6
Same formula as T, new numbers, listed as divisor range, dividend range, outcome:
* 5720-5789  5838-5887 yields 1.03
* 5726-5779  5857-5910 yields 1.02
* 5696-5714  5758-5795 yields 1.02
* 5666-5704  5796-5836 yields 1.03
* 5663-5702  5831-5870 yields 1.03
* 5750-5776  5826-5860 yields 1.01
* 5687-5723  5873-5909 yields 1.03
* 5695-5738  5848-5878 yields 1.04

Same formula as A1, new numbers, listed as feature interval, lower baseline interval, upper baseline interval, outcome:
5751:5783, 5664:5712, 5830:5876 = 0.006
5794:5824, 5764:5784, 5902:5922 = -0.020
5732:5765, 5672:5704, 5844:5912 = 0.001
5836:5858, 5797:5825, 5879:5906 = -0.004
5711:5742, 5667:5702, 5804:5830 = 0.012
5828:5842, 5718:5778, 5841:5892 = 0.003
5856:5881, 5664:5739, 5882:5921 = -0.016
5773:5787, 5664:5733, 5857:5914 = 0.010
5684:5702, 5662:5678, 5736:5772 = -0.006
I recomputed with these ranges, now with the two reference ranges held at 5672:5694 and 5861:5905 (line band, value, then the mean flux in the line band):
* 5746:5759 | -0.10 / 14.1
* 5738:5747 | 0.07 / 13.9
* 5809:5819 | -0.23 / 14.1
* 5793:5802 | 0.01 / 13.8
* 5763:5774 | -0.03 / 14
